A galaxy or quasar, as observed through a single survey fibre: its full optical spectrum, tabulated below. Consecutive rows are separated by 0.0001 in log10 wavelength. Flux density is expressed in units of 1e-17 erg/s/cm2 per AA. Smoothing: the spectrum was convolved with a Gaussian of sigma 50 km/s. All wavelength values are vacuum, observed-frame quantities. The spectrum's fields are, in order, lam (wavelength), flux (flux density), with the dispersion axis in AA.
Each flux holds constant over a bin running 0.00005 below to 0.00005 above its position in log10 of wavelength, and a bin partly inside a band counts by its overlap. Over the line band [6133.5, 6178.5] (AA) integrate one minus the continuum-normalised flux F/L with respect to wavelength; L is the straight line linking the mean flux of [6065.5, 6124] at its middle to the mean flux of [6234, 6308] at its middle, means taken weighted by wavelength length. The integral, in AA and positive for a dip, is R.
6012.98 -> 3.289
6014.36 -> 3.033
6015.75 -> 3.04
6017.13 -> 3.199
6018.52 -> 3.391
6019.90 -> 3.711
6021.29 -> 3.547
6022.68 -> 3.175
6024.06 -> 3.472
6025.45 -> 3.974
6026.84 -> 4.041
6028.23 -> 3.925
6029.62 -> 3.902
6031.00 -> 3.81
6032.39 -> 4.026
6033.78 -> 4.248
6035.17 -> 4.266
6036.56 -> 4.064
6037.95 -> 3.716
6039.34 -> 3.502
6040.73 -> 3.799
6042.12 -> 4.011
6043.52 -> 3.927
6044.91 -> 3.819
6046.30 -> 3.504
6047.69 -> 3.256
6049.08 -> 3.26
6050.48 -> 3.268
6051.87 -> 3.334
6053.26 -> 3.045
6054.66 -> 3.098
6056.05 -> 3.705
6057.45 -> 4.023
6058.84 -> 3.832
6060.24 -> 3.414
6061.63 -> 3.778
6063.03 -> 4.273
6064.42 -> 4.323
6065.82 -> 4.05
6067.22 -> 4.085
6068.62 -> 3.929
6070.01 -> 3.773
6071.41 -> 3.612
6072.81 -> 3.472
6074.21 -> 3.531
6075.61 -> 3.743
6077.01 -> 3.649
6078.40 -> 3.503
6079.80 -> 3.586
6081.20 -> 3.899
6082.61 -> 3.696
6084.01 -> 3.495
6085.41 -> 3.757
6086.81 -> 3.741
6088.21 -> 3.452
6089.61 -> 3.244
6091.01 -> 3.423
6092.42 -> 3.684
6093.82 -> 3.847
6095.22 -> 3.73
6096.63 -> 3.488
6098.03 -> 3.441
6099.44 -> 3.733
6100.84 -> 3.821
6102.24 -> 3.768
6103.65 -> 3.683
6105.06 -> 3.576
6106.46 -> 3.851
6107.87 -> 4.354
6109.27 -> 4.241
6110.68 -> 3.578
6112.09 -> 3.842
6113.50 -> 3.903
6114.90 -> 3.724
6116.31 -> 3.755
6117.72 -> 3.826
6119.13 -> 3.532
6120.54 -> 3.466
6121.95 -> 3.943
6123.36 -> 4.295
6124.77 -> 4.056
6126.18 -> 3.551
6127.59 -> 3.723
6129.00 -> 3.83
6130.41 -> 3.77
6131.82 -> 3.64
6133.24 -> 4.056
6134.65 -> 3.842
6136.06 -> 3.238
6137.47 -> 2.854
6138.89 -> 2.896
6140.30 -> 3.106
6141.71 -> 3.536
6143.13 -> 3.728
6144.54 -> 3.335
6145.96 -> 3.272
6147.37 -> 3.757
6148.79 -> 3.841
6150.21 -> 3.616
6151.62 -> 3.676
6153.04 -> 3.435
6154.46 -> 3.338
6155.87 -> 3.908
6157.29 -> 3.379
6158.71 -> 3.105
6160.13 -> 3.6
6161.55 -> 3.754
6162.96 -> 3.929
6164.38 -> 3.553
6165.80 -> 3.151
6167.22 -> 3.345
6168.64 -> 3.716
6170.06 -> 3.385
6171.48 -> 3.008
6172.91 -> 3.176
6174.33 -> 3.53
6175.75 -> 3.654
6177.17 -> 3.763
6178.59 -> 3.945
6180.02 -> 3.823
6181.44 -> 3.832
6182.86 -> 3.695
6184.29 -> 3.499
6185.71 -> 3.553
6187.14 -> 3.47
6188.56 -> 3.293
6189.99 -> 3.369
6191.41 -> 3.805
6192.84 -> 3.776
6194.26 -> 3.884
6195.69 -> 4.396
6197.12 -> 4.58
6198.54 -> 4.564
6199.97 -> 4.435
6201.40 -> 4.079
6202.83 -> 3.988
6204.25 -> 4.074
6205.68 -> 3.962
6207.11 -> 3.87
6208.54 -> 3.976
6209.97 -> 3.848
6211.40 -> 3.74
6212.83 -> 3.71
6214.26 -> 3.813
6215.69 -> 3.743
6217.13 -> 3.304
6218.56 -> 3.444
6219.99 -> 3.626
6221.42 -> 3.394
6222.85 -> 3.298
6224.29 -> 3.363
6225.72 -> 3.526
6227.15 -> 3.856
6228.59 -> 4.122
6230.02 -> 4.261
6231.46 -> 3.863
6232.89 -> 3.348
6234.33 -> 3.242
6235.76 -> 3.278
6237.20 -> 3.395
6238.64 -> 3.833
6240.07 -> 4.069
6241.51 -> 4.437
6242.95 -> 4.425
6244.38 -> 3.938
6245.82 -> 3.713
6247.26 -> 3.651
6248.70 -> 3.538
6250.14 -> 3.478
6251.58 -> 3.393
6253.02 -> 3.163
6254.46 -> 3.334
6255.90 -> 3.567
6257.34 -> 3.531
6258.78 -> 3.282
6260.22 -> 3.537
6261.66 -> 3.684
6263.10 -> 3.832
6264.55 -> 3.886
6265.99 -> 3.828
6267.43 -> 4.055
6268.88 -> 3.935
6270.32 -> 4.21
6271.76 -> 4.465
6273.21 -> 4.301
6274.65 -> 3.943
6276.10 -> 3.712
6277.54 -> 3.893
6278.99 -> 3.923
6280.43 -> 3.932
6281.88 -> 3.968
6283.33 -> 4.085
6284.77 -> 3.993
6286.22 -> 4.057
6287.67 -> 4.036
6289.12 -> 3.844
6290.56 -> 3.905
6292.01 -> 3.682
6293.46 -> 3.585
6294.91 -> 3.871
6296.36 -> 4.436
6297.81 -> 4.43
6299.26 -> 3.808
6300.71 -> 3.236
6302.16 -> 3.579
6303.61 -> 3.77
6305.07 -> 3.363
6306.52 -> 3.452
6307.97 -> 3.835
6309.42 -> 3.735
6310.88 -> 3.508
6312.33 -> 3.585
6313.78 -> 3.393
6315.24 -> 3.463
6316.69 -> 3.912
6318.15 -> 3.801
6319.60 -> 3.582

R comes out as 3.3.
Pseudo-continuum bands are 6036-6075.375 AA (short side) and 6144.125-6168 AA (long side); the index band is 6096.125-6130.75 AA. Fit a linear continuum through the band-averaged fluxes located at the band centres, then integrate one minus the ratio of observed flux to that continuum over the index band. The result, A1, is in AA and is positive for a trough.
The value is -1.85 AA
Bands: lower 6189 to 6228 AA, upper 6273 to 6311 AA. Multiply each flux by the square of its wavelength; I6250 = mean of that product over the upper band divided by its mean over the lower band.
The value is 1.03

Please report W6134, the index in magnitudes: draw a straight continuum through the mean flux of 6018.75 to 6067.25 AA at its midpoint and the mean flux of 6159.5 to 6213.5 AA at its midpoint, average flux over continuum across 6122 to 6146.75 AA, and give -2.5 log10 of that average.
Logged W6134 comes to 0.05 mag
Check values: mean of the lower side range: 3.74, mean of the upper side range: 3.76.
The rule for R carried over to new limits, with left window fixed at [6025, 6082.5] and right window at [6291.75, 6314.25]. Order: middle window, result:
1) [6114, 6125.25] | -0.2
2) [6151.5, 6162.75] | 0.6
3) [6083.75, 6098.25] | 0.6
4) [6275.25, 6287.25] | -0.8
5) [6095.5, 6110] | -0.2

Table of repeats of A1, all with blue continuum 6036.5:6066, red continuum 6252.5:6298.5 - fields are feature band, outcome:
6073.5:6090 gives 0.4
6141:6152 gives 0.5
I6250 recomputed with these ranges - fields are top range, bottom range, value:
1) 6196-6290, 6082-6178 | 1.10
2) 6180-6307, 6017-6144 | 1.08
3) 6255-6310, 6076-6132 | 1.09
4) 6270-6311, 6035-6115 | 1.12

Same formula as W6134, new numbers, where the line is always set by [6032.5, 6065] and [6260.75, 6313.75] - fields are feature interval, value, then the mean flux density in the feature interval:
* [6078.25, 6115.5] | 0.01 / 3.71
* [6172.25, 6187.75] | 0.05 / 3.63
